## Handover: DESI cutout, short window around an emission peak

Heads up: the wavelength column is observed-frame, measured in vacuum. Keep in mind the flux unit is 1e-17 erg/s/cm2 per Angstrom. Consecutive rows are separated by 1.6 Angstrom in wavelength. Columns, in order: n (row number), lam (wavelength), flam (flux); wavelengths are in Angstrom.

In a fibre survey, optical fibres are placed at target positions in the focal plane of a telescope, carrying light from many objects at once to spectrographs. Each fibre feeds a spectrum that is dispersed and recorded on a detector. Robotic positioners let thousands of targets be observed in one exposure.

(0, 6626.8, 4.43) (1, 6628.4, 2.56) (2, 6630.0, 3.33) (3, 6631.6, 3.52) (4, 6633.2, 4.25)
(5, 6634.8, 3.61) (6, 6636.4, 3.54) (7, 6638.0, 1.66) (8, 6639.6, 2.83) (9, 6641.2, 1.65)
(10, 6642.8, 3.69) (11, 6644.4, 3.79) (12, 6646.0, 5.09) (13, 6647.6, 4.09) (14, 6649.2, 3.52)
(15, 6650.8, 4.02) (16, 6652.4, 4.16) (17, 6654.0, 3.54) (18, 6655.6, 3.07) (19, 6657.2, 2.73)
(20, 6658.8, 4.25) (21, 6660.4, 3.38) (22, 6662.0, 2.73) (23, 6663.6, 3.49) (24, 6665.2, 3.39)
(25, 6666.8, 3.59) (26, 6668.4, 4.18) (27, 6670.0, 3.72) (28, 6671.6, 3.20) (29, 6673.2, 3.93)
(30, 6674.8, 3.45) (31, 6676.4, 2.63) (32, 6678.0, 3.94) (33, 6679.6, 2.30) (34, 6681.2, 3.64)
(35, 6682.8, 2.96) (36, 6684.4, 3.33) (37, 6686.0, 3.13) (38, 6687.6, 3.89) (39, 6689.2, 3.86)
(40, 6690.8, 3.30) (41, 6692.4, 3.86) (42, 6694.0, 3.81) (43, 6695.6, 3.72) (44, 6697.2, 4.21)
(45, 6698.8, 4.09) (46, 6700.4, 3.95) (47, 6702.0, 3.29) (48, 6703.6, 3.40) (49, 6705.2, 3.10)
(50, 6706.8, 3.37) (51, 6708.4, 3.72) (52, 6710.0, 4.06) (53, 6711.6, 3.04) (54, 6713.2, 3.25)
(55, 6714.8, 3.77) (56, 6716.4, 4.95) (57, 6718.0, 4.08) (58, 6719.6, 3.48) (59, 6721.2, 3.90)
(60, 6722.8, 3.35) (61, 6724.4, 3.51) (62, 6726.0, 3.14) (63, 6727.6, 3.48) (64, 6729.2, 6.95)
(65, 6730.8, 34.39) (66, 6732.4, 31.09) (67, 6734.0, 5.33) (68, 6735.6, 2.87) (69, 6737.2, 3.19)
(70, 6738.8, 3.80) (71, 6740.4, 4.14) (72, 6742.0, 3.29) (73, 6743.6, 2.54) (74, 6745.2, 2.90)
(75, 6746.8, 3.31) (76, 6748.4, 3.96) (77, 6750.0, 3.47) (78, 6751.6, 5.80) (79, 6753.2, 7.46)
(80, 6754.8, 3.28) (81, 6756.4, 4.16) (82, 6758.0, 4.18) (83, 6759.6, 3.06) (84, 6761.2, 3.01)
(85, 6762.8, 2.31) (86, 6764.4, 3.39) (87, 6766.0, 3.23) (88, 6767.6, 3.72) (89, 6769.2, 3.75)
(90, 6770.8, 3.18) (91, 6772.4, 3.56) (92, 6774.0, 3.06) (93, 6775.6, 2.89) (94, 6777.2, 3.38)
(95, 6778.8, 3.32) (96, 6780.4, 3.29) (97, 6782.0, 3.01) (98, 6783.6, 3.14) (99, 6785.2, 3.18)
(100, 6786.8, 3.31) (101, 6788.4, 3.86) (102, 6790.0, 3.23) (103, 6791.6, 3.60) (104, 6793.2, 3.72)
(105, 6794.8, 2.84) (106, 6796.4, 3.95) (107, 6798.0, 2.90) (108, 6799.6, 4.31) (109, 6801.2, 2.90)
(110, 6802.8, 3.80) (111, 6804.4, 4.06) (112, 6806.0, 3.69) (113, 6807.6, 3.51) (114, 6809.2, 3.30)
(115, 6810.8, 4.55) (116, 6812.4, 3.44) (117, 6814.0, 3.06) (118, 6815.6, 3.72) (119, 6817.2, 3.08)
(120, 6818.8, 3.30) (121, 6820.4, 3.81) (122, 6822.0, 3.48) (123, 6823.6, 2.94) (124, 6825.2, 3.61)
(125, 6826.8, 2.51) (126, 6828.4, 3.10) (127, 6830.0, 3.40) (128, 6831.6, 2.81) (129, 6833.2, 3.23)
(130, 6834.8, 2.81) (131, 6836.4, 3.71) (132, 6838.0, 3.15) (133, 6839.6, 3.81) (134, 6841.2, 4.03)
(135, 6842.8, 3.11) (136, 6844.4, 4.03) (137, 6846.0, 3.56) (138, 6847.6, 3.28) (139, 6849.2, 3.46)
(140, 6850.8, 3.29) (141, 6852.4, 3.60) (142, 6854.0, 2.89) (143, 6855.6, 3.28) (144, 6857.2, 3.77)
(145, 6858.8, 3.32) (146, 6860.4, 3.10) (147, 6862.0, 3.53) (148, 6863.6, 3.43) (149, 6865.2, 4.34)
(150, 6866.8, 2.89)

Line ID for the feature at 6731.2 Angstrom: H-alpha 6563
